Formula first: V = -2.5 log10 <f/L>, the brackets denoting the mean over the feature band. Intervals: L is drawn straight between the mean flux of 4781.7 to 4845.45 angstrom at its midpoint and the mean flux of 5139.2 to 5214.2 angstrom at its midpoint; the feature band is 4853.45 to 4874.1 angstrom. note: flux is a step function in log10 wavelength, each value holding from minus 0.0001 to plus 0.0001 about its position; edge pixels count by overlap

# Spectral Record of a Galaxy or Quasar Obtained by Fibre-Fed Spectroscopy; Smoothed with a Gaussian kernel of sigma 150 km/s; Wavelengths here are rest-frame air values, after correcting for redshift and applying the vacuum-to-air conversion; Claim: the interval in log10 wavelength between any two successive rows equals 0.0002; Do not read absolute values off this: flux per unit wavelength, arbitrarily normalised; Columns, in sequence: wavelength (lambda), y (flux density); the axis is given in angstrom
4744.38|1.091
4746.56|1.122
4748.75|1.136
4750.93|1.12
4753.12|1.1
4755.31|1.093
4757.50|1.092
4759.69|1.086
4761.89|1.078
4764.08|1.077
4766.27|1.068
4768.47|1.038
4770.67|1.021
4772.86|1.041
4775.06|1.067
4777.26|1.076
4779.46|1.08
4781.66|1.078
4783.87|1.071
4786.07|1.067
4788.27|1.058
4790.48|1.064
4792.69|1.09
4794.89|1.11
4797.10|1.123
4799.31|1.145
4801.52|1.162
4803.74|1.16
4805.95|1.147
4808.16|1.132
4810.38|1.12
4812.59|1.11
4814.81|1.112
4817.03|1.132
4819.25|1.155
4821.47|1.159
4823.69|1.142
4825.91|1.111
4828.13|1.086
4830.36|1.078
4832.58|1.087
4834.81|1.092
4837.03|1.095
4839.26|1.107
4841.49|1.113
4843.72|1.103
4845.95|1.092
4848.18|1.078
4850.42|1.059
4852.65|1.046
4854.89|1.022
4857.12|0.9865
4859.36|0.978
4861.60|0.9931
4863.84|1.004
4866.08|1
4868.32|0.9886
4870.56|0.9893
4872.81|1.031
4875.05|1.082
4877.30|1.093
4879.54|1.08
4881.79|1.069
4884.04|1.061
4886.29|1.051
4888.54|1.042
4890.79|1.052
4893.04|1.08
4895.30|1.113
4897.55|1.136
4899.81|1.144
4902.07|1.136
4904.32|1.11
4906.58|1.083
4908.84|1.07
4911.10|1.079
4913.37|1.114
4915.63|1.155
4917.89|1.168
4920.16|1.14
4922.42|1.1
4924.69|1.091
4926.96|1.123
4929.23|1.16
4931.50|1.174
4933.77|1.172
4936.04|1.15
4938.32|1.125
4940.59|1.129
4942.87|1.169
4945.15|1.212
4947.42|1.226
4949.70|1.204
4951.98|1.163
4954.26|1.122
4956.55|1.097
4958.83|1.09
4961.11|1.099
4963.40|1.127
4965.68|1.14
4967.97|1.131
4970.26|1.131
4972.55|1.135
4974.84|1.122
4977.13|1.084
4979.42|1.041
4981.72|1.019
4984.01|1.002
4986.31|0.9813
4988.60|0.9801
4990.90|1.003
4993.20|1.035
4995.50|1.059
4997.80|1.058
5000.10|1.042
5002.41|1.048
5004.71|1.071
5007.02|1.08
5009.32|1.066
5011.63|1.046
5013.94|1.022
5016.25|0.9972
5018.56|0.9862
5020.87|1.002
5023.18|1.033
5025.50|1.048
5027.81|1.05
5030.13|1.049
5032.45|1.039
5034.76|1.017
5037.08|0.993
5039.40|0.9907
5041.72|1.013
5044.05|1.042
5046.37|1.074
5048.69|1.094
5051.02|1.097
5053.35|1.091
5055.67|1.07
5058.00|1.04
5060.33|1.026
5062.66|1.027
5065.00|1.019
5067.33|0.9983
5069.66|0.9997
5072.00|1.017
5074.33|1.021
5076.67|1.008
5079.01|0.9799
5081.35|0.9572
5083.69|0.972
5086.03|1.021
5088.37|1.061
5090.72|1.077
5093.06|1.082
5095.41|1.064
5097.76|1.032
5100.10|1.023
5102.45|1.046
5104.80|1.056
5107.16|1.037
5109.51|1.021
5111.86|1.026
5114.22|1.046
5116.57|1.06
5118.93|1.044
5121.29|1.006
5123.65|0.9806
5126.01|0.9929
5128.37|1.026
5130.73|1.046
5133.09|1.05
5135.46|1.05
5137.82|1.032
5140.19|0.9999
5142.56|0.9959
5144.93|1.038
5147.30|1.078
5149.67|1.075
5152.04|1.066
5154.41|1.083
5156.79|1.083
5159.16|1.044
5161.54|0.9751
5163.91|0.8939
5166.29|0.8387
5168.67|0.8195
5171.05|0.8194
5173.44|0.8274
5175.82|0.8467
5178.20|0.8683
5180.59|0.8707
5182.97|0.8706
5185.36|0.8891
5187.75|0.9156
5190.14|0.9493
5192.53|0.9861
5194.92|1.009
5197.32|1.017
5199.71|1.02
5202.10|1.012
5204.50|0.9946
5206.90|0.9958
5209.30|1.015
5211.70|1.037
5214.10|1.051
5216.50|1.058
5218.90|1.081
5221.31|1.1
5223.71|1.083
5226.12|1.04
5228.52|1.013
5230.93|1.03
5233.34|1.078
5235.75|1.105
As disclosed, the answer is 0.09 mag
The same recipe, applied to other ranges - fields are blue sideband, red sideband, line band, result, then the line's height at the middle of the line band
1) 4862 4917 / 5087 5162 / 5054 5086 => 0.038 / 1.05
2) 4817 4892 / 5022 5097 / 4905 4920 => -0.057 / 1.06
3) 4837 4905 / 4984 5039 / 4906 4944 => -0.081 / 1.05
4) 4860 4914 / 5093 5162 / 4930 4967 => -0.090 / 1.06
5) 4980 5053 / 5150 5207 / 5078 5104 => -0.038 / 0.994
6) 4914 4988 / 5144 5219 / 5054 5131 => 0.003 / 1.03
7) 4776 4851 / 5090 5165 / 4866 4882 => 0.050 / 1.09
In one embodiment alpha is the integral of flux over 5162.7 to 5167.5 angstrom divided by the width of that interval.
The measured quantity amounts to 0.868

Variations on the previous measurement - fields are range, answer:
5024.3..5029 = 1.05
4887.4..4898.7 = 1.08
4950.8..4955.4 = 1.14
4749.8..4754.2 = 1.11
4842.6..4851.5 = 1.08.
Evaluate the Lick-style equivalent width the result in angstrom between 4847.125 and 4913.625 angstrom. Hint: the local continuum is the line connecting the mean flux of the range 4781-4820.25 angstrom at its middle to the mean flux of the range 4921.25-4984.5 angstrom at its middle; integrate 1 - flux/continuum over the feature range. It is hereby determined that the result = 3.7 angstrom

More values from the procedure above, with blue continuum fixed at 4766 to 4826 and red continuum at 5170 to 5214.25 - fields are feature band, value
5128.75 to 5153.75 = -2.03 angstrom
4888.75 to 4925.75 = -1.80 angstrom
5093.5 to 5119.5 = -1.69 angstrom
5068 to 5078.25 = -0.18 angstrom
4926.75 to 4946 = -2.06 angstrom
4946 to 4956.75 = -1.33 angstrom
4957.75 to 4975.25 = -1.48 angstrom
